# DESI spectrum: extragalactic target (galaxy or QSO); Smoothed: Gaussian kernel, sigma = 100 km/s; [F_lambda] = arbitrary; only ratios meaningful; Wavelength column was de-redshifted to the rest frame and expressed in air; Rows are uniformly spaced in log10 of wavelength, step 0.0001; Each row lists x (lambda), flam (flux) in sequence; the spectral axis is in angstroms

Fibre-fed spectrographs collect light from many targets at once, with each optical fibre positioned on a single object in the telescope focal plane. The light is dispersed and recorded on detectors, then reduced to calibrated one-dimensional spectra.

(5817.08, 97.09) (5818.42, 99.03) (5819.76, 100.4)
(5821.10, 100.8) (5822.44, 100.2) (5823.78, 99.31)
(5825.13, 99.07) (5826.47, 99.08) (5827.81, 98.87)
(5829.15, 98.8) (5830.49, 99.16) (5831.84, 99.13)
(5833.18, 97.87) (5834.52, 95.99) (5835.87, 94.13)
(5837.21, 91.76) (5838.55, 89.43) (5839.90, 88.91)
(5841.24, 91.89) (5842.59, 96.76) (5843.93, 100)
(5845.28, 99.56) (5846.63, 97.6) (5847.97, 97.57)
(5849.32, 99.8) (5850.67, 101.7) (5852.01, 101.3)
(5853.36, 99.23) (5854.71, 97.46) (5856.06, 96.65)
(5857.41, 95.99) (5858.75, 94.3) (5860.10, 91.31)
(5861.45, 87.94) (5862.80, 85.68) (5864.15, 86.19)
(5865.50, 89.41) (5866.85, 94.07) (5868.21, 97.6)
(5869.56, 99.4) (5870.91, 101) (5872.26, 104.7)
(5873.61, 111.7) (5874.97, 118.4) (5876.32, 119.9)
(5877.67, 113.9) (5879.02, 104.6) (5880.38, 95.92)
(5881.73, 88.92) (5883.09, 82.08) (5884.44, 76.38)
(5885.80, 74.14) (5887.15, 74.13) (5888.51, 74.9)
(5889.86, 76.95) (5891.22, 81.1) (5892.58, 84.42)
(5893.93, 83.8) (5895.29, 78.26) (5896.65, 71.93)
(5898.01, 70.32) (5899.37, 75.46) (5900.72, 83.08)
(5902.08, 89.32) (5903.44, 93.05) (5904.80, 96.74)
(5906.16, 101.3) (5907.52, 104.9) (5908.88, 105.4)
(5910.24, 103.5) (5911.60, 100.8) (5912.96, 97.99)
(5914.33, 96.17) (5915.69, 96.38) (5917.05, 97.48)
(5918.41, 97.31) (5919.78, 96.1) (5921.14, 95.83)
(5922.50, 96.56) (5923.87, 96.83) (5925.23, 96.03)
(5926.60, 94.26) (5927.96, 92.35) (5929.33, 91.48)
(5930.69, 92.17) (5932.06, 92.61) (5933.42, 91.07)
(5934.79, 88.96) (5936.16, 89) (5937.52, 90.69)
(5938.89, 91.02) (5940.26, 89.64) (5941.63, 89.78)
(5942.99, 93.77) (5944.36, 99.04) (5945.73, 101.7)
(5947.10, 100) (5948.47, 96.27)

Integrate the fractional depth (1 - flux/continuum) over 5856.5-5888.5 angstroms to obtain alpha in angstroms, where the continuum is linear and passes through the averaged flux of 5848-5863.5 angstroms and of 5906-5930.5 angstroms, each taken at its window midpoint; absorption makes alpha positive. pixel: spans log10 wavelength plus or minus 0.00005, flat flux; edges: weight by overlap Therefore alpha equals 0.5 angstroms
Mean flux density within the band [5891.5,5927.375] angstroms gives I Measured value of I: 92.3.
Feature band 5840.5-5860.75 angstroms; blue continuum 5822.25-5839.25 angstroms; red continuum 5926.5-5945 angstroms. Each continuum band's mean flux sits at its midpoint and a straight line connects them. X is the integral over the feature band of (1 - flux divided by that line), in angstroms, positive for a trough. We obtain -0.3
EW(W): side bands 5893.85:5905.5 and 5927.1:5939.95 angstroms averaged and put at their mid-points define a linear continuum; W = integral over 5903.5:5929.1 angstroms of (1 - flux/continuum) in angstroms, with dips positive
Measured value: -3.3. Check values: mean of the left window 82.4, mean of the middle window 97.8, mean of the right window 91.1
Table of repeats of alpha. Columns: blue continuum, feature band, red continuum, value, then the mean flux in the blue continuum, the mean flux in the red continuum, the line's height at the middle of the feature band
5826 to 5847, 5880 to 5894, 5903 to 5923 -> 2.4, 96.1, 98.7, 97.8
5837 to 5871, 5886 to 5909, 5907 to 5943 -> 2.6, 95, 95.1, 95.1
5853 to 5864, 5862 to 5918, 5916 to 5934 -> 1.0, 93.1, 94.7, 93.8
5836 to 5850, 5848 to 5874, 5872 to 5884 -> 0.8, 95.3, 104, 99.7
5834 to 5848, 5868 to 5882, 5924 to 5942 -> -1.8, 94.7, 91.7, 93.6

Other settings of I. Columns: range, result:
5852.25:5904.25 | 90.7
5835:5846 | 94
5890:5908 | 85.2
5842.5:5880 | 99.4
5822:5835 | 98.8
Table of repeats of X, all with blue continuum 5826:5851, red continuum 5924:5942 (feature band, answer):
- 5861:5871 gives 0.3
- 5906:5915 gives -0.8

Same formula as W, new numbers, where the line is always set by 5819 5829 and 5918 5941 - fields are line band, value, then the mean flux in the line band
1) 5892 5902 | 1.7 angstroms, 78.8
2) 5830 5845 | 0.6 angstroms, 95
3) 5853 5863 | 0.4 angstroms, 93.8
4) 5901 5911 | -0.4 angstroms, 98.5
